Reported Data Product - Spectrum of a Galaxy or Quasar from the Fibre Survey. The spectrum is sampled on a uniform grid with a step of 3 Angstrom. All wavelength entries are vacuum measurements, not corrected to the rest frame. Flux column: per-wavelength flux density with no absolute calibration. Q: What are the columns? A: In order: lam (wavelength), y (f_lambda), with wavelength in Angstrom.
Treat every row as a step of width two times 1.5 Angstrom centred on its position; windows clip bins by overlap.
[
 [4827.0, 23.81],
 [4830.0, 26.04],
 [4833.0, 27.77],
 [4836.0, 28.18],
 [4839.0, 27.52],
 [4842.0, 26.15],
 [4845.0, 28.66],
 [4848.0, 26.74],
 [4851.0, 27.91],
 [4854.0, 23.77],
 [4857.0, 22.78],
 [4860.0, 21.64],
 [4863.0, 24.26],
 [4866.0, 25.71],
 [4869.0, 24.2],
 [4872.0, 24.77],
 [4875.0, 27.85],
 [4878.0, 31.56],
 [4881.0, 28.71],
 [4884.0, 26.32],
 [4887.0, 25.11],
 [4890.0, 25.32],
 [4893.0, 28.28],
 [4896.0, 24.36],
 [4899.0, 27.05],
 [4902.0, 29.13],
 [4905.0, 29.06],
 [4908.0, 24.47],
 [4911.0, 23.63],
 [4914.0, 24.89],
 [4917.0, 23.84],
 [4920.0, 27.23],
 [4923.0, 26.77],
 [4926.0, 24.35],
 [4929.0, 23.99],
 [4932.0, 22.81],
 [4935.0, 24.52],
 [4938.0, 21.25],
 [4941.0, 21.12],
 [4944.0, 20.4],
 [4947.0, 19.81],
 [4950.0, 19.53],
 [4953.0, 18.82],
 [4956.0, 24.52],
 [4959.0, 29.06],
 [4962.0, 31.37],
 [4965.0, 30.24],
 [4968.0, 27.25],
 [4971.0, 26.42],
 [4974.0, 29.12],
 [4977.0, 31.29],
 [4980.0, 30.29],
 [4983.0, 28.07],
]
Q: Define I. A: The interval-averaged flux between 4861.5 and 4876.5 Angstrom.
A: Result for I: 25.4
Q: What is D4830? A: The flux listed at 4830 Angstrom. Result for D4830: 26.04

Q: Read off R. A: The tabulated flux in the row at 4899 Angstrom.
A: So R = 27.05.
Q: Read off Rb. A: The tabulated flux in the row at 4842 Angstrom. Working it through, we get 26.15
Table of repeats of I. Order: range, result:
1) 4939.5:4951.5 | 20.2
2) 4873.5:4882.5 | 29.4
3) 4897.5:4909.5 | 27.4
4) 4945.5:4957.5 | 20.7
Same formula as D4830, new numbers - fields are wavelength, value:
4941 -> 21.12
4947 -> 19.81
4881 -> 28.71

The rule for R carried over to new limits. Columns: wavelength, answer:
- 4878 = 31.56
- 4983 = 28.07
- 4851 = 27.91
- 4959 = 29.06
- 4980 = 30.29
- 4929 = 23.99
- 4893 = 28.28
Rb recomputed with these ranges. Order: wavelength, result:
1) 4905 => 29.06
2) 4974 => 29.12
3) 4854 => 23.77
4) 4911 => 23.63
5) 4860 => 21.64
